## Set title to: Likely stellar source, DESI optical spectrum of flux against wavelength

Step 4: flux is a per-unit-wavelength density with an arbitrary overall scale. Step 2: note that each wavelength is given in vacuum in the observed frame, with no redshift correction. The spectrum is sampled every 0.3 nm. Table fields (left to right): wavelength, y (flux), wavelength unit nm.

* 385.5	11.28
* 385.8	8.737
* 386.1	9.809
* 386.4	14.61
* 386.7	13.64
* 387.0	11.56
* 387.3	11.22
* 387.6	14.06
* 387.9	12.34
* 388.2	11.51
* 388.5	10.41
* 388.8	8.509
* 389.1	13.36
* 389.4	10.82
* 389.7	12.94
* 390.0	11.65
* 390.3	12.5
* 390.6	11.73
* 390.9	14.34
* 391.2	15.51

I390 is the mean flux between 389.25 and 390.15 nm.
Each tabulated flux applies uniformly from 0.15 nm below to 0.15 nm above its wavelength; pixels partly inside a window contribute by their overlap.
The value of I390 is 11.8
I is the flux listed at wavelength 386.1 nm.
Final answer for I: 9.809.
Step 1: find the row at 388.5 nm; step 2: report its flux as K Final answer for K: 10.41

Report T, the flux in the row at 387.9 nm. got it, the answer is 12.34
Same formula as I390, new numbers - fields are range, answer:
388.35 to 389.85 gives 11.2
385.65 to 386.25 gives 9.27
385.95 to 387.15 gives 12.4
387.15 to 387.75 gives 12.6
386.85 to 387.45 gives 11.4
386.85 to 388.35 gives 12.1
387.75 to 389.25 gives 11.2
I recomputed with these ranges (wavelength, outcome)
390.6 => 11.73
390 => 11.65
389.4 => 10.82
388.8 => 8.509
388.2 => 11.51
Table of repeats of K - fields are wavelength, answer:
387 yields 11.56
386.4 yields 14.61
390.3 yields 12.5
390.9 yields 14.34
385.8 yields 8.737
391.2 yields 15.51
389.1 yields 13.36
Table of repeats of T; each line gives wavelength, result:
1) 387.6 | 14.06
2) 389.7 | 12.94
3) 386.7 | 13.64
